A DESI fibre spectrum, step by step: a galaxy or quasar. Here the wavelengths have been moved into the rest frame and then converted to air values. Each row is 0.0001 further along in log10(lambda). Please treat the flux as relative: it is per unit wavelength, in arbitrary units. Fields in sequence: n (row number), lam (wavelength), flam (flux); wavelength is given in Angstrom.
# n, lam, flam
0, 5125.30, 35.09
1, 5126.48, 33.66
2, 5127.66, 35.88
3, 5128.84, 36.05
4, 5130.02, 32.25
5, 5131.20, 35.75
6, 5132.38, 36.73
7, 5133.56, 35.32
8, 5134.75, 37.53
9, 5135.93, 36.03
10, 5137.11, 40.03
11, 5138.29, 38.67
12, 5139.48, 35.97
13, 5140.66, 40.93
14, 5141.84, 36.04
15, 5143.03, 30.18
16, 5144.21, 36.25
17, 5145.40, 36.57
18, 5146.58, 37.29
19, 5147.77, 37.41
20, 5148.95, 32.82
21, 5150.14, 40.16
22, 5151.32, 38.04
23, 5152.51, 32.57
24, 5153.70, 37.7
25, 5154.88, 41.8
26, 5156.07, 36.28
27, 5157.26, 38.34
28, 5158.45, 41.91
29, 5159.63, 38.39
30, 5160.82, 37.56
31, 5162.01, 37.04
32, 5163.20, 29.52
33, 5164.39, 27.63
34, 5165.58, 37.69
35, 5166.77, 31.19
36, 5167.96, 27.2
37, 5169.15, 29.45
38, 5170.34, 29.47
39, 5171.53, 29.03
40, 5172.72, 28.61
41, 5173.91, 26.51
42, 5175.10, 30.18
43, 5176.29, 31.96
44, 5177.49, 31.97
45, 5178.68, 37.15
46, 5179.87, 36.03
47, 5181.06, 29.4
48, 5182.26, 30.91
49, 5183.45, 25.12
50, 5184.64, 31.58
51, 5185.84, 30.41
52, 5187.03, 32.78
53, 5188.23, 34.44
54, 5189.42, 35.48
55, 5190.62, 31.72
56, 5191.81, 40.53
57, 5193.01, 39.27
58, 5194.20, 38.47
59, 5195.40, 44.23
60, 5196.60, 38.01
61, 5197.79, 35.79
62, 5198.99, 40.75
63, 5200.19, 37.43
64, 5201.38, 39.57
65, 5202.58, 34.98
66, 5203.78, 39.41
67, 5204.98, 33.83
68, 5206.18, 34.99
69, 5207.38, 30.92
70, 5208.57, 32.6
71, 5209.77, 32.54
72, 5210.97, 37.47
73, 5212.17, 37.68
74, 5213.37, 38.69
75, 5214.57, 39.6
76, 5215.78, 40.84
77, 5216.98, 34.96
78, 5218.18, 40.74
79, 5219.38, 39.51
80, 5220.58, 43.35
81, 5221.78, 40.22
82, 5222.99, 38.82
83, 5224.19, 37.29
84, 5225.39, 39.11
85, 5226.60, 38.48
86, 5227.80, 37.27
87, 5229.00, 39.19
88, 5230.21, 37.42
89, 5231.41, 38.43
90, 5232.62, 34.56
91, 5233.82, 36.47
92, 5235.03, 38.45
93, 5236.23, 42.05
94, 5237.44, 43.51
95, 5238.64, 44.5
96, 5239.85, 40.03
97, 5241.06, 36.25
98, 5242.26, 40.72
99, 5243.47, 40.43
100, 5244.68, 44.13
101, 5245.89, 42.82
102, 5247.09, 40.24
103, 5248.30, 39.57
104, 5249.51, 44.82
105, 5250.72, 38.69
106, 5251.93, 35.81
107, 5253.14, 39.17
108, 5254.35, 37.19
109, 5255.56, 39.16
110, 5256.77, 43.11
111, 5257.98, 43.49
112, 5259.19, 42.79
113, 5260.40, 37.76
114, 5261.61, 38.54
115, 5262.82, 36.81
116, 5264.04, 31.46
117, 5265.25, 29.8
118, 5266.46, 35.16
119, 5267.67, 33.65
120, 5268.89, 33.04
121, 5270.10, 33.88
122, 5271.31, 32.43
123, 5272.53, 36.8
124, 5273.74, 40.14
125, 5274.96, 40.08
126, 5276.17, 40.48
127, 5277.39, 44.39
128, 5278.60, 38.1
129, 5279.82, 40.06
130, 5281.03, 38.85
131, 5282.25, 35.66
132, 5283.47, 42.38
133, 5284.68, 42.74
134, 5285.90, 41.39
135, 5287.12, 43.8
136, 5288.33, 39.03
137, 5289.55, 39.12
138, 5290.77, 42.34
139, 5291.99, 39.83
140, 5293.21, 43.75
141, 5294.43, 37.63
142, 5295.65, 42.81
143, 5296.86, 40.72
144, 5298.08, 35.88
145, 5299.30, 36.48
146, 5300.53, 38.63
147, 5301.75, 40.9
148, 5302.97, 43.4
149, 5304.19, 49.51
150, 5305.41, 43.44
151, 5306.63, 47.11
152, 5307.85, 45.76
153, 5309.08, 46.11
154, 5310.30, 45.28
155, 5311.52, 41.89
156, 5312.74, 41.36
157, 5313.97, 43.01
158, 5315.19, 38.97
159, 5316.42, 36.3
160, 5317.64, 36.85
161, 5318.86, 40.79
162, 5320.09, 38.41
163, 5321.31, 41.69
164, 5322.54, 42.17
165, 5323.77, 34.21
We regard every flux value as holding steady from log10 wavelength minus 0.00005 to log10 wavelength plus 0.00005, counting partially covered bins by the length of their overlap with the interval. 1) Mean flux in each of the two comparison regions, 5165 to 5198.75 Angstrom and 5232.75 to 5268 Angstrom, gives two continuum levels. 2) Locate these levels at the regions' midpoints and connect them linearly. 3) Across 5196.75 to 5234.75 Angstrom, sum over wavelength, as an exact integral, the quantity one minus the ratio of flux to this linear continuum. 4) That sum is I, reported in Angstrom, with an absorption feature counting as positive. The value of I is -1.51 Angstrom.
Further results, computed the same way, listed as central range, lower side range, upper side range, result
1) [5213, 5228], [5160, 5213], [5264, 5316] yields -1.38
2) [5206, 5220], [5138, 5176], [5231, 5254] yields 0.51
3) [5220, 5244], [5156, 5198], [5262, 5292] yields -2.19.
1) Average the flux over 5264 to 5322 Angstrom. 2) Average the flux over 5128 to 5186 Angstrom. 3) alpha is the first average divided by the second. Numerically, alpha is 1.16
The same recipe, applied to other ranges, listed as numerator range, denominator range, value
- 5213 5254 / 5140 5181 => 1.15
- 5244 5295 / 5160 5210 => 1.16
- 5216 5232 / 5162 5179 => 1.27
